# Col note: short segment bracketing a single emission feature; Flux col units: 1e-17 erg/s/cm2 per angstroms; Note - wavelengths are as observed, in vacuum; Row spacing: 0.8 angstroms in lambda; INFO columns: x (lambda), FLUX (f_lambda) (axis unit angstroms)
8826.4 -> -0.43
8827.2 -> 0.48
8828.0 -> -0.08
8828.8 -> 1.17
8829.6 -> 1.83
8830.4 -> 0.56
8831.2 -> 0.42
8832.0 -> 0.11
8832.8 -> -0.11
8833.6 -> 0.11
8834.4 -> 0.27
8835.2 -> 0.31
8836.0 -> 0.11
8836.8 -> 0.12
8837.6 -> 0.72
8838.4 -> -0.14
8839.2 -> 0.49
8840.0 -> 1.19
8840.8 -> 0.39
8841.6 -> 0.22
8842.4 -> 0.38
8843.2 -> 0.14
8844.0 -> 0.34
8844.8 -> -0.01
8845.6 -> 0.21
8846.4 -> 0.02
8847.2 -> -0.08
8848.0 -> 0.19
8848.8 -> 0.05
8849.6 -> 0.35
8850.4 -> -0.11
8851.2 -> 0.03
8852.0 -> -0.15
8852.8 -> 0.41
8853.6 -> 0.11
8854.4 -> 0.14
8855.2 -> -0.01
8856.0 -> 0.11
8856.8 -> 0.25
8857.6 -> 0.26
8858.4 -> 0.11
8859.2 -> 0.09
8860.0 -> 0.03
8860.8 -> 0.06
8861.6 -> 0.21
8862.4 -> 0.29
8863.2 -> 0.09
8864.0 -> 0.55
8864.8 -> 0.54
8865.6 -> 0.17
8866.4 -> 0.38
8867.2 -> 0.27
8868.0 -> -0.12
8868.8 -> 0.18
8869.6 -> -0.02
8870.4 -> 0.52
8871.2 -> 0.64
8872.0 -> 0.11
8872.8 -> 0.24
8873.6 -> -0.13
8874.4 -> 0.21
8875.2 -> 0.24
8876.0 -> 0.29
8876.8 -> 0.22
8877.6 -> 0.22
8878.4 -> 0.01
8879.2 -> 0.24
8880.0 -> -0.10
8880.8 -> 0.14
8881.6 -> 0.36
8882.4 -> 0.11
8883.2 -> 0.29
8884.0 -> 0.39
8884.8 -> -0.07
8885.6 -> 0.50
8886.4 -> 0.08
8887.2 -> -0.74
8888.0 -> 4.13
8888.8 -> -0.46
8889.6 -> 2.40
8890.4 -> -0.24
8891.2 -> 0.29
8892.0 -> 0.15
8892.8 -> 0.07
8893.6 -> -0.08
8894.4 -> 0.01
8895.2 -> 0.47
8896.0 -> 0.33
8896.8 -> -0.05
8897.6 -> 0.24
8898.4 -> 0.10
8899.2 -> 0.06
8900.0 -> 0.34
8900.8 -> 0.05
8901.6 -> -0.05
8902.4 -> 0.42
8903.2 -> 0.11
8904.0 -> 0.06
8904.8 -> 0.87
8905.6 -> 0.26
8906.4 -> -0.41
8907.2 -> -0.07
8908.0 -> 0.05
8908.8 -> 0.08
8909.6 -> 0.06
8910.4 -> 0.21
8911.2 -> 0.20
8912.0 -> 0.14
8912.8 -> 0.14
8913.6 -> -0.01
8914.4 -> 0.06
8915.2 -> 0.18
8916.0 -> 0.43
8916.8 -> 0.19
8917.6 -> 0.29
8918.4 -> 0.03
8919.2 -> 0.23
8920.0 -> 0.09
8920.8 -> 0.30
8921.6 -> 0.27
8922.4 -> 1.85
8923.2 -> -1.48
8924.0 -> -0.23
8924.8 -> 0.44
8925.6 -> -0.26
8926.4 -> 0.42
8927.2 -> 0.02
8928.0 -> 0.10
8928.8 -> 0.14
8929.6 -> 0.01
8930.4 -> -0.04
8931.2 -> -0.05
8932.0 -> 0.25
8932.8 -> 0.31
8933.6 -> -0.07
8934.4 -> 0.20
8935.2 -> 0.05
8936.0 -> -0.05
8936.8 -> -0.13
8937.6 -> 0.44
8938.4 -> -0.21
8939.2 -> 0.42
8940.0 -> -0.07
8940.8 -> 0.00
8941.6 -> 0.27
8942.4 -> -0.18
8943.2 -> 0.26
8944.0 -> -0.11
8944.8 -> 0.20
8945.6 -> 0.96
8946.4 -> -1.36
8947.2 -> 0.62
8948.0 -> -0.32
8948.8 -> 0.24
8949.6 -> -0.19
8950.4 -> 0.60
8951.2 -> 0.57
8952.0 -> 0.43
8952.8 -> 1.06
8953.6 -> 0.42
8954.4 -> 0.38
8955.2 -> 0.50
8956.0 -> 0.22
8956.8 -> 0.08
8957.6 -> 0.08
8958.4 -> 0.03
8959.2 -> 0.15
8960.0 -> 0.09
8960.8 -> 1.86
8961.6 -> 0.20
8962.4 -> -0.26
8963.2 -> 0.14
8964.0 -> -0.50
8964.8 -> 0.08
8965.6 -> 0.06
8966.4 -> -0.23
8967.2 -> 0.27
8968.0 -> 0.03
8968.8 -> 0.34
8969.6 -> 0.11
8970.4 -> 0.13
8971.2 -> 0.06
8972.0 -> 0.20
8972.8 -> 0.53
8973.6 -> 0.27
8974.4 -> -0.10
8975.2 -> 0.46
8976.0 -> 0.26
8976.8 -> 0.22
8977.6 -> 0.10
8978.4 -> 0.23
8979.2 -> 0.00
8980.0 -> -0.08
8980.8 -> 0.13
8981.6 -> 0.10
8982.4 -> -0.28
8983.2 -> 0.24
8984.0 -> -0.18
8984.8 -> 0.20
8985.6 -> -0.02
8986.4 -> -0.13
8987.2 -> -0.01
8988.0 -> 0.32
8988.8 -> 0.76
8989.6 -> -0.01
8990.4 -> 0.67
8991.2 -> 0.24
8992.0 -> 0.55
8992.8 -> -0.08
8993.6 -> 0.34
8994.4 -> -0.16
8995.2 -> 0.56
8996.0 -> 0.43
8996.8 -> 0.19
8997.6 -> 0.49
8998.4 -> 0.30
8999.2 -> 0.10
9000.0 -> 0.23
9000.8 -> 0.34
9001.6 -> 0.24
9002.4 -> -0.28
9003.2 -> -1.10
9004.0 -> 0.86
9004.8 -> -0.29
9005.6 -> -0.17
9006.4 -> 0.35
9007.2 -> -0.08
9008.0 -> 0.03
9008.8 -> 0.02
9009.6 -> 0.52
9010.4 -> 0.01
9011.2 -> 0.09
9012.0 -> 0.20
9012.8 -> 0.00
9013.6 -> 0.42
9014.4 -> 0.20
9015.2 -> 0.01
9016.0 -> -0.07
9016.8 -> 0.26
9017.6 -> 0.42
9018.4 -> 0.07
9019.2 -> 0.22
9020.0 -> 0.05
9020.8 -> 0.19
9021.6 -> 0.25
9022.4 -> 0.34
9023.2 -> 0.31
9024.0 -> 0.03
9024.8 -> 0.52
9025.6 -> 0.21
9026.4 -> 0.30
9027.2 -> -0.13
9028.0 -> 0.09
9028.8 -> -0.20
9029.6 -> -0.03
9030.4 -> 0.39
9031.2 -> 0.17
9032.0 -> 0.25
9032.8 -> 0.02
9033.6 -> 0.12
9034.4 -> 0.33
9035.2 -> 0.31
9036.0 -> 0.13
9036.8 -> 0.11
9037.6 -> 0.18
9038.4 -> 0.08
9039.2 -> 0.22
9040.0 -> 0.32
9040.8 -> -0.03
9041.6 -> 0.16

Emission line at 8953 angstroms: H-gamma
